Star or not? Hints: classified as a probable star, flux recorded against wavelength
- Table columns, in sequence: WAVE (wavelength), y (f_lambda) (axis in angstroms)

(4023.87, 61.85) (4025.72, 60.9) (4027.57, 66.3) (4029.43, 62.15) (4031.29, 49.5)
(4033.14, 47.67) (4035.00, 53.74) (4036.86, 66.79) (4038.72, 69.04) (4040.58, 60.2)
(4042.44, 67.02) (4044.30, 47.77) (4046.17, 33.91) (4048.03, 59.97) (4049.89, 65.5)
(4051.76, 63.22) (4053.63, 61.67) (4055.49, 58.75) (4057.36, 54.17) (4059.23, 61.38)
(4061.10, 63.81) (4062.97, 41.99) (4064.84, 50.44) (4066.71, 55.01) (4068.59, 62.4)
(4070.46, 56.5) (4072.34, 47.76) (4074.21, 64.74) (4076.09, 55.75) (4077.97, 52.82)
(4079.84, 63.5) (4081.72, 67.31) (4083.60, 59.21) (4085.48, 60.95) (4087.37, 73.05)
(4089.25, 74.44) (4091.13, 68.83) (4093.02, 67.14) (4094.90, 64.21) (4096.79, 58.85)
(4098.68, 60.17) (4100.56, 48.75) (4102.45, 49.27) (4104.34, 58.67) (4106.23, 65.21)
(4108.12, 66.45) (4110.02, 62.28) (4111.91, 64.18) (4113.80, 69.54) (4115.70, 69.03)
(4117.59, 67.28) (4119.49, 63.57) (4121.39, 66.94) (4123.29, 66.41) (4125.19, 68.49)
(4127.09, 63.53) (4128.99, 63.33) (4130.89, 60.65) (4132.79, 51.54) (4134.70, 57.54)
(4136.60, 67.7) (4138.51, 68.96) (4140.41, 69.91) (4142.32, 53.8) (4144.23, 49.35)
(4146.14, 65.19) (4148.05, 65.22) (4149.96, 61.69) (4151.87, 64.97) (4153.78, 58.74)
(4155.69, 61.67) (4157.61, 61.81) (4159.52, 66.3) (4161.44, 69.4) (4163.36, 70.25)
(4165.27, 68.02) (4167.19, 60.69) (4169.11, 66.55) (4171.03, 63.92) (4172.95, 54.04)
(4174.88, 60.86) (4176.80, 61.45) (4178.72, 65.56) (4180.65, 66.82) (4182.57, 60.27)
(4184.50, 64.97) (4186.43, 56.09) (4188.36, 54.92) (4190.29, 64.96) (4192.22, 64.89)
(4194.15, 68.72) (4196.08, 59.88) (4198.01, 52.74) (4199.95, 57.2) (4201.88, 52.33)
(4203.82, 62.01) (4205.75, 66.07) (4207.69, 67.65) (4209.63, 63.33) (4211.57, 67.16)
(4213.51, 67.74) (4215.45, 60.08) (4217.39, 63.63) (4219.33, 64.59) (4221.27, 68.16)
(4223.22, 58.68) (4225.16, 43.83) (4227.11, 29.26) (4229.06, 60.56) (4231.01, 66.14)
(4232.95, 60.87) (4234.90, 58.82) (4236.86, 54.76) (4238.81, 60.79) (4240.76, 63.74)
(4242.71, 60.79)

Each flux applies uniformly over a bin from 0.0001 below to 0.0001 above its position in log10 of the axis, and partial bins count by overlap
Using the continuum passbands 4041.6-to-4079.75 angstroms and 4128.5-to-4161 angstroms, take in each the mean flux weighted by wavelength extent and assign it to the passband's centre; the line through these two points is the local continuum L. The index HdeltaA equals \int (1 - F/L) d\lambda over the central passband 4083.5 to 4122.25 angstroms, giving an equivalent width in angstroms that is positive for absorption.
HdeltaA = -3.1 angstroms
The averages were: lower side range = 56.4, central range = 63.8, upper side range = 61.8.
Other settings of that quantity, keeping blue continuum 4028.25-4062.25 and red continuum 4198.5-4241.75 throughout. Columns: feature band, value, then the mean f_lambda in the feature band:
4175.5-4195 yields -1.1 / 62.8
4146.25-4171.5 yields -2.3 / 64.6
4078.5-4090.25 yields -1.5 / 66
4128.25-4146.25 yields -0.5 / 60.6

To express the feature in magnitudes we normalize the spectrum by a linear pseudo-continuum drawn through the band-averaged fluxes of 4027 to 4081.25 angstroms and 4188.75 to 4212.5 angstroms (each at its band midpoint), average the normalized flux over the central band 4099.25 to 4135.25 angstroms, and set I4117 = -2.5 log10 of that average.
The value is -0.05 mag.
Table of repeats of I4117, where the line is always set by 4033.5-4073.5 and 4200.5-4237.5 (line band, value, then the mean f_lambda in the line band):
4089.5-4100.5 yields -0.10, 63.3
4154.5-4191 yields -0.07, 63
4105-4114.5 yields -0.13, 65.2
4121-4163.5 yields -0.08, 63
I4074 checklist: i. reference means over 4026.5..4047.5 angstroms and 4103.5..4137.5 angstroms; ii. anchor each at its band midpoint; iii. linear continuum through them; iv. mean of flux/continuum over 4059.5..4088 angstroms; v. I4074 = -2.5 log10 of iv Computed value 0.03 mag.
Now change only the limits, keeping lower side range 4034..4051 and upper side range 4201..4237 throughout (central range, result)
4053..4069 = 0.039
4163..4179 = -0.066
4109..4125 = -0.127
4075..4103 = -0.057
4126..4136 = -0.013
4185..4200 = -0.011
